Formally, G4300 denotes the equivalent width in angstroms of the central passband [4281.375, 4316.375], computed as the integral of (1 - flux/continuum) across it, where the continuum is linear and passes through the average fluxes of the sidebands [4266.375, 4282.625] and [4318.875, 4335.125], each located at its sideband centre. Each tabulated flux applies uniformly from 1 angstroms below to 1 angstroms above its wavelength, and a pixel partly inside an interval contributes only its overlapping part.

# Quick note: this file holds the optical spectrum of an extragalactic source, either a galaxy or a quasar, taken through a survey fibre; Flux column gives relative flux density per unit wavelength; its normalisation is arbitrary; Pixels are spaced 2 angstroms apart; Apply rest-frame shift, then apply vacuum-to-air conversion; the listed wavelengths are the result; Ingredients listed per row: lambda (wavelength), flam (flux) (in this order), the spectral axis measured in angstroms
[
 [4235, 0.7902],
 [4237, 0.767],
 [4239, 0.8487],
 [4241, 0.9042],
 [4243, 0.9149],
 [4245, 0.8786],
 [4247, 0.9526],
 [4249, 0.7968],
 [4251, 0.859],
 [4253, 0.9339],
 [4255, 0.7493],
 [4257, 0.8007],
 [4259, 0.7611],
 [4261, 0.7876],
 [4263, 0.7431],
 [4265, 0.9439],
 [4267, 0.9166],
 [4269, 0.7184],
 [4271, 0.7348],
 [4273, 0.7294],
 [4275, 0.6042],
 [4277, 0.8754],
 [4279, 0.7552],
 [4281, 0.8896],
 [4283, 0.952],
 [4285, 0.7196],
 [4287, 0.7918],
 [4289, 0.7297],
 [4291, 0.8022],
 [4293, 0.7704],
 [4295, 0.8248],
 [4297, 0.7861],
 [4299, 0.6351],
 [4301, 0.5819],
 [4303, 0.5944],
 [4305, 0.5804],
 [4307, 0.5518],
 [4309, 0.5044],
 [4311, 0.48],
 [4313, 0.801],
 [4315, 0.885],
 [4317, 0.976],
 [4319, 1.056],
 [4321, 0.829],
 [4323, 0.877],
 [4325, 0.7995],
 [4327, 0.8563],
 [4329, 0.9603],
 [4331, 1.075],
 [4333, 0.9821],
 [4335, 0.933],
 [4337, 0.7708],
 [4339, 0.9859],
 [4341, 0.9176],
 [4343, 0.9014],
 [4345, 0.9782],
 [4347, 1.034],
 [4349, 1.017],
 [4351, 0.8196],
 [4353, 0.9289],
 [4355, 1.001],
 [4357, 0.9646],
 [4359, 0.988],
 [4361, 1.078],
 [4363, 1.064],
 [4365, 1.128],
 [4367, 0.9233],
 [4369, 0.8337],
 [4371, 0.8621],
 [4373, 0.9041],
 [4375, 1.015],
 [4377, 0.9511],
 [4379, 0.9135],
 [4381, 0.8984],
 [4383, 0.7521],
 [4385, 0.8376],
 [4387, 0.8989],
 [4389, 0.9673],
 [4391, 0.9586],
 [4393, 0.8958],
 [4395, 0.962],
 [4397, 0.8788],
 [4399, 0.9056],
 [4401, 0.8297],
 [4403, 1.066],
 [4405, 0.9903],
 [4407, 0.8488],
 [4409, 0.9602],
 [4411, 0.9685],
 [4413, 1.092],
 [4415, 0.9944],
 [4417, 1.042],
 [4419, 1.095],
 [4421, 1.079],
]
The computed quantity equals 5.5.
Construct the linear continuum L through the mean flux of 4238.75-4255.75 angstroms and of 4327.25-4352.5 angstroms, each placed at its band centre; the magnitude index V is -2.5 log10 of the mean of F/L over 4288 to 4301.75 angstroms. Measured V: 0.231 mag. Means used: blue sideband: 0.874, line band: 0.736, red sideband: 0.945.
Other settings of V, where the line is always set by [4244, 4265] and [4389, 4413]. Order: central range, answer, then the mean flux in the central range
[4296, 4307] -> 0.35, 0.628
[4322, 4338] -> -0.02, 0.907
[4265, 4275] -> 0.09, 0.775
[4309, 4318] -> 0.16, 0.754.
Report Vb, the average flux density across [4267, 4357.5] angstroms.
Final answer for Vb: 0.822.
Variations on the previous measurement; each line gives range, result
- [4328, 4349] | 0.957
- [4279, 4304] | 0.756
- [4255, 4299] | 0.788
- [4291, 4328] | 0.745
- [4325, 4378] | 0.954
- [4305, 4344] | 0.843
